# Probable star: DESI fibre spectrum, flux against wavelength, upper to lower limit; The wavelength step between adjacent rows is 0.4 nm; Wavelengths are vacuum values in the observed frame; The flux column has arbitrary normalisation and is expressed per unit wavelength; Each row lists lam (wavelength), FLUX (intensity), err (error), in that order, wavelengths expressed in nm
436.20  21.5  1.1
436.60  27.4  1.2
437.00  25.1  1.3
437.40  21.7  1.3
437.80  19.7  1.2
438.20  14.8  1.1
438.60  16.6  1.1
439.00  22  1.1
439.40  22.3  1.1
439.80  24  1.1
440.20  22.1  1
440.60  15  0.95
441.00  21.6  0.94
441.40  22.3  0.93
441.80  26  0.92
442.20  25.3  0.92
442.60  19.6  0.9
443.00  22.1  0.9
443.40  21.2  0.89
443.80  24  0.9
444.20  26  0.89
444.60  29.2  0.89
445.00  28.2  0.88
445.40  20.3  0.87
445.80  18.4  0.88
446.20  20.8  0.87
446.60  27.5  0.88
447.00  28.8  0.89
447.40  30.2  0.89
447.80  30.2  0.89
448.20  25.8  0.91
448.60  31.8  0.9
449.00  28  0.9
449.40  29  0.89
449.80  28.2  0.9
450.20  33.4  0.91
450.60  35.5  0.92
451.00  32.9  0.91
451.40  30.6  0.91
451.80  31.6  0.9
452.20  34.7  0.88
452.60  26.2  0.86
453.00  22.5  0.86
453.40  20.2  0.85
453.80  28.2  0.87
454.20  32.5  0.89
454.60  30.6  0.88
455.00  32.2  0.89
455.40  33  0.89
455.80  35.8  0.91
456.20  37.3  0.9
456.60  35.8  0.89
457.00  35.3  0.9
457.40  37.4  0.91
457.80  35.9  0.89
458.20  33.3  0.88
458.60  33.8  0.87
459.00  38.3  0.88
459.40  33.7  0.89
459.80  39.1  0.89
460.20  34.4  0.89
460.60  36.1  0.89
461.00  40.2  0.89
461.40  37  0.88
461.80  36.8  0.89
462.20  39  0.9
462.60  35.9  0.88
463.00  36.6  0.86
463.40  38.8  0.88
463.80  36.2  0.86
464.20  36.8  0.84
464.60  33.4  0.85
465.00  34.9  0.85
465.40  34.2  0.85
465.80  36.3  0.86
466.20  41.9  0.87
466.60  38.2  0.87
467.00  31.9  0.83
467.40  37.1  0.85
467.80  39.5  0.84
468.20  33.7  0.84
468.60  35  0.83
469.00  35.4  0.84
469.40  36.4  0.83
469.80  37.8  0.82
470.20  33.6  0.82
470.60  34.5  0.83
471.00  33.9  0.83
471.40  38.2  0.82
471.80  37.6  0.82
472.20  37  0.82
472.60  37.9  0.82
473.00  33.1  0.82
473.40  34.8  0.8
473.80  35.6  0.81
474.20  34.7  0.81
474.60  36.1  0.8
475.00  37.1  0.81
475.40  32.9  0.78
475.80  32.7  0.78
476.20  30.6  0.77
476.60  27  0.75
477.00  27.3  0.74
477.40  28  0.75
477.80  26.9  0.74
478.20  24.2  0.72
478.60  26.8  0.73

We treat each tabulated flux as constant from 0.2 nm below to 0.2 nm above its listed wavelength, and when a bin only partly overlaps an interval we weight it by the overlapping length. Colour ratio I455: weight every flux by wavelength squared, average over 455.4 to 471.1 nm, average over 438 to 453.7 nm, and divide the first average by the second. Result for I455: 1.53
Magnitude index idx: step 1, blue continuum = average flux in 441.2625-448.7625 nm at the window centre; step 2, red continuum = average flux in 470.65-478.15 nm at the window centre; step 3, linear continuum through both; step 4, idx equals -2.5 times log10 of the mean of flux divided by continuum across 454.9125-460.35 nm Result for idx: -0.23 mag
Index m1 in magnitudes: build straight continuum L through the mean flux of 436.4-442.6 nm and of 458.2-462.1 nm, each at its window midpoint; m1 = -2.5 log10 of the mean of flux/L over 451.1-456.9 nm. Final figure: 0.041 mag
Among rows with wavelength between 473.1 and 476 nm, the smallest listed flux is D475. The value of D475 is 32.7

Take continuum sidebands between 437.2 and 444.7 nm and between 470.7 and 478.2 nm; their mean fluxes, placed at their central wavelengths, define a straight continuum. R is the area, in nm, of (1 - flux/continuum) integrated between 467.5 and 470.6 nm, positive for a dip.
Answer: -0.45 nm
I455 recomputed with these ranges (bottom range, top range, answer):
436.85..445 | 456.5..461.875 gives 1.77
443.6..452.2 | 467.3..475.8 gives 1.40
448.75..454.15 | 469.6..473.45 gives 1.33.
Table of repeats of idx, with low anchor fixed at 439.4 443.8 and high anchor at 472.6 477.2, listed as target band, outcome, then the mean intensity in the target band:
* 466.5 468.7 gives -0.17 mag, 35.8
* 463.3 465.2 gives -0.21 mag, 35.9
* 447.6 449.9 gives -0.18 mag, 28.9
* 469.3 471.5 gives -0.13 mag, 35.6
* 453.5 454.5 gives -0.12 mag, 29.4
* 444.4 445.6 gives -0.12 mag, 25.9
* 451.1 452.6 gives -0.23 mag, 31.5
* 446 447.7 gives -0.14 mag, 27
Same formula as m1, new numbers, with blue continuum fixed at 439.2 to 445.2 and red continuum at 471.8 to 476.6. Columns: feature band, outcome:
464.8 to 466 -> -0.12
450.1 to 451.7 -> -0.24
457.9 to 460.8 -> -0.21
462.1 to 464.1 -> -0.21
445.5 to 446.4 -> 0.24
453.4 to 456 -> -0.13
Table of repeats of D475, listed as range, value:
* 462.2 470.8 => 31.9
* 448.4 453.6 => 20.2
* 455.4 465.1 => 33.3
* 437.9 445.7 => 14.8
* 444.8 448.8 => 18.4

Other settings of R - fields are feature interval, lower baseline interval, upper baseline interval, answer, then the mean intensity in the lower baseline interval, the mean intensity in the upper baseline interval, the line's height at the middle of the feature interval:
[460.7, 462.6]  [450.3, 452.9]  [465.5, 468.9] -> -0.168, 31.6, 36.6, 34.8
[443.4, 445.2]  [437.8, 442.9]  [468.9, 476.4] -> -0.279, 20.9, 35.3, 22.7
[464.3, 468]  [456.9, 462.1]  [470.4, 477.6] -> -0.128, 36.3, 33.8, 35.2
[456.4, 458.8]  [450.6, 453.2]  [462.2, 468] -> -0.167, 30.2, 36.6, 33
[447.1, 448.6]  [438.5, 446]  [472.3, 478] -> -0.305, 22.5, 32.6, 24.2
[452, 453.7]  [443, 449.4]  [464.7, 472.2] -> 0.173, 26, 36.1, 29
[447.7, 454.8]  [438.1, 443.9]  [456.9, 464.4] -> -0.092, 21.3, 36.6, 29.3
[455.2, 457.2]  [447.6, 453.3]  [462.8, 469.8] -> -0.202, 29.9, 36.3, 32.2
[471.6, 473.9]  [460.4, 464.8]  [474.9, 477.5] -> -0.267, 37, 30.7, 32.3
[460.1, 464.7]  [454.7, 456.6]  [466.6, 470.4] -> -0.228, 34.5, 35.7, 35.1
